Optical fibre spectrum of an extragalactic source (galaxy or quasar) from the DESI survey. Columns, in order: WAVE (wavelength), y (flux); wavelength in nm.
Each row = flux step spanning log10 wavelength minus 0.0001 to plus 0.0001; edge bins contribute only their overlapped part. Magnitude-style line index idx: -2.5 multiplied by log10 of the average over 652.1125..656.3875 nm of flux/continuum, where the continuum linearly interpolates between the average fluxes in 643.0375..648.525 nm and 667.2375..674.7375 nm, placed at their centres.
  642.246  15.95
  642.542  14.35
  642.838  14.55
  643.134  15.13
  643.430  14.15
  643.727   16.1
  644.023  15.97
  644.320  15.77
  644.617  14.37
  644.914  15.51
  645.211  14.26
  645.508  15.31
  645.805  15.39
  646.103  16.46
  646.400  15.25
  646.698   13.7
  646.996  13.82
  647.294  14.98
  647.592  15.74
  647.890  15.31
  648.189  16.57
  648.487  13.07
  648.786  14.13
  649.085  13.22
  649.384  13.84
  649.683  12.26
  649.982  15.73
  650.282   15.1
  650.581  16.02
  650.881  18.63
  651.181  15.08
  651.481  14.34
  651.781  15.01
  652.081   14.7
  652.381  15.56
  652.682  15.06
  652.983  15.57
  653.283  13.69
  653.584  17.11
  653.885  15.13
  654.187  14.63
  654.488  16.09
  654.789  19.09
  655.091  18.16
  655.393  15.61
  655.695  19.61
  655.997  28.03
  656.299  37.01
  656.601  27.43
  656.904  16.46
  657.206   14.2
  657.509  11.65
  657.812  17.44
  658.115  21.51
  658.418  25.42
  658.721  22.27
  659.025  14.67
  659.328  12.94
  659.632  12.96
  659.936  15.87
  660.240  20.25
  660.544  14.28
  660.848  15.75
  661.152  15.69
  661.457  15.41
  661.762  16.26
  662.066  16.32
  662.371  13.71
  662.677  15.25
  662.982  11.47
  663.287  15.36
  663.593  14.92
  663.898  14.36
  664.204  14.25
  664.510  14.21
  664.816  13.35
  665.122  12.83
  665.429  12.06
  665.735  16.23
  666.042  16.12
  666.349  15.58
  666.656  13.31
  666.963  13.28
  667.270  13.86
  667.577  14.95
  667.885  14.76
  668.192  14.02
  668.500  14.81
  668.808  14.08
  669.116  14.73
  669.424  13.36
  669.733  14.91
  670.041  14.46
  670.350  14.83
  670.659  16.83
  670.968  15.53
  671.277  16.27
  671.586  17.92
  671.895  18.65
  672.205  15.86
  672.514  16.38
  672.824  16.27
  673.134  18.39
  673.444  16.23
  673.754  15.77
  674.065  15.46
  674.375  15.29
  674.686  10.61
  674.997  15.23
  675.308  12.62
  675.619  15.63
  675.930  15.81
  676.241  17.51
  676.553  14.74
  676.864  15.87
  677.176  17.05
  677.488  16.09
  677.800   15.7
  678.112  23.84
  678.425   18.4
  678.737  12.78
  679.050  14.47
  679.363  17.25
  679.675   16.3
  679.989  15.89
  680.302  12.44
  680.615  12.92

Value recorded -0.19 mag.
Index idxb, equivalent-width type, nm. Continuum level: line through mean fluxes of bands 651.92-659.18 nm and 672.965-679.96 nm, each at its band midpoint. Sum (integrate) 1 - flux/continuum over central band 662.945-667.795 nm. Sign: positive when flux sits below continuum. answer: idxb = 0.878 nm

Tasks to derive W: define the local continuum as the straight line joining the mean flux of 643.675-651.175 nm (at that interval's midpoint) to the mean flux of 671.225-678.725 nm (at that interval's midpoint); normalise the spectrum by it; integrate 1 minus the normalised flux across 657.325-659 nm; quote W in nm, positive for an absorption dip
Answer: -0.39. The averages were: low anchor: 15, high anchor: 16.3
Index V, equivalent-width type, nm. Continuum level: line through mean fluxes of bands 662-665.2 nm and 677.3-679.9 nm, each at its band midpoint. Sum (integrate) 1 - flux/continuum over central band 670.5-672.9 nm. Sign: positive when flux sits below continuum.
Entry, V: -0.173 nm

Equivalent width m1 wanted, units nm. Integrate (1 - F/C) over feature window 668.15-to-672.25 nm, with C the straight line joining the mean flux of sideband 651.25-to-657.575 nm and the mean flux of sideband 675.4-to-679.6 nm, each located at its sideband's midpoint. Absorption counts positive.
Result 0.35 nm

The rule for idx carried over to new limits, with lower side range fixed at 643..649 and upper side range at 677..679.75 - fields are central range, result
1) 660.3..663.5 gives 0.06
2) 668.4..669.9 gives 0.14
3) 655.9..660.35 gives -0.25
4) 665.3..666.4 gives 0.08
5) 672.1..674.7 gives 0.05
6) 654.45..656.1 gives -0.24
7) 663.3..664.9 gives 0.12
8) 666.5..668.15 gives 0.16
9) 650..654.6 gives 0.00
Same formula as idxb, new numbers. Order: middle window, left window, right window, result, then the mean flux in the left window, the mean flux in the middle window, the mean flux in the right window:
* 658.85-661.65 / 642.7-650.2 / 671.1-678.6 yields 0.03 nm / 14.8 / 15.4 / 16.3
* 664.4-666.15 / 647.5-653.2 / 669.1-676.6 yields 0.15 nm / 15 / 14.1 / 15.6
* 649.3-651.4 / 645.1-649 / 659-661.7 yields -0.03 nm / 14.9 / 15.3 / 15.4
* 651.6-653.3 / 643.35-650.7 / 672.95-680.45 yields 0.00 nm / 14.9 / 15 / 15.8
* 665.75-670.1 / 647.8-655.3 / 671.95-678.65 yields 0.38 nm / 15.3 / 14.5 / 16.1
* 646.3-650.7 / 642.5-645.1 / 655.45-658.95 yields 0.71 nm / 15.1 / 14.6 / 21.6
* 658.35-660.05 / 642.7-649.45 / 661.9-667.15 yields -0.30 nm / 14.9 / 17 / 14.3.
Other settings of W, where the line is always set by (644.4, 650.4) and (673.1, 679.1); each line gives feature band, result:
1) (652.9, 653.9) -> -0.030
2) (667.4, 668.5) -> 0.066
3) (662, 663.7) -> 0.102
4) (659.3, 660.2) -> 0.021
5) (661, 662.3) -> -0.043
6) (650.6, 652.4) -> -0.087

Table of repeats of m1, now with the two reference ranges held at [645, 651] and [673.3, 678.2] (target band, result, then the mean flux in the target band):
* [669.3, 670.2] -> 0.07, 14.3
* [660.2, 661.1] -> -0.05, 16.2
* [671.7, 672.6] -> -0.08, 17.1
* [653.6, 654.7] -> -0.04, 15.7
